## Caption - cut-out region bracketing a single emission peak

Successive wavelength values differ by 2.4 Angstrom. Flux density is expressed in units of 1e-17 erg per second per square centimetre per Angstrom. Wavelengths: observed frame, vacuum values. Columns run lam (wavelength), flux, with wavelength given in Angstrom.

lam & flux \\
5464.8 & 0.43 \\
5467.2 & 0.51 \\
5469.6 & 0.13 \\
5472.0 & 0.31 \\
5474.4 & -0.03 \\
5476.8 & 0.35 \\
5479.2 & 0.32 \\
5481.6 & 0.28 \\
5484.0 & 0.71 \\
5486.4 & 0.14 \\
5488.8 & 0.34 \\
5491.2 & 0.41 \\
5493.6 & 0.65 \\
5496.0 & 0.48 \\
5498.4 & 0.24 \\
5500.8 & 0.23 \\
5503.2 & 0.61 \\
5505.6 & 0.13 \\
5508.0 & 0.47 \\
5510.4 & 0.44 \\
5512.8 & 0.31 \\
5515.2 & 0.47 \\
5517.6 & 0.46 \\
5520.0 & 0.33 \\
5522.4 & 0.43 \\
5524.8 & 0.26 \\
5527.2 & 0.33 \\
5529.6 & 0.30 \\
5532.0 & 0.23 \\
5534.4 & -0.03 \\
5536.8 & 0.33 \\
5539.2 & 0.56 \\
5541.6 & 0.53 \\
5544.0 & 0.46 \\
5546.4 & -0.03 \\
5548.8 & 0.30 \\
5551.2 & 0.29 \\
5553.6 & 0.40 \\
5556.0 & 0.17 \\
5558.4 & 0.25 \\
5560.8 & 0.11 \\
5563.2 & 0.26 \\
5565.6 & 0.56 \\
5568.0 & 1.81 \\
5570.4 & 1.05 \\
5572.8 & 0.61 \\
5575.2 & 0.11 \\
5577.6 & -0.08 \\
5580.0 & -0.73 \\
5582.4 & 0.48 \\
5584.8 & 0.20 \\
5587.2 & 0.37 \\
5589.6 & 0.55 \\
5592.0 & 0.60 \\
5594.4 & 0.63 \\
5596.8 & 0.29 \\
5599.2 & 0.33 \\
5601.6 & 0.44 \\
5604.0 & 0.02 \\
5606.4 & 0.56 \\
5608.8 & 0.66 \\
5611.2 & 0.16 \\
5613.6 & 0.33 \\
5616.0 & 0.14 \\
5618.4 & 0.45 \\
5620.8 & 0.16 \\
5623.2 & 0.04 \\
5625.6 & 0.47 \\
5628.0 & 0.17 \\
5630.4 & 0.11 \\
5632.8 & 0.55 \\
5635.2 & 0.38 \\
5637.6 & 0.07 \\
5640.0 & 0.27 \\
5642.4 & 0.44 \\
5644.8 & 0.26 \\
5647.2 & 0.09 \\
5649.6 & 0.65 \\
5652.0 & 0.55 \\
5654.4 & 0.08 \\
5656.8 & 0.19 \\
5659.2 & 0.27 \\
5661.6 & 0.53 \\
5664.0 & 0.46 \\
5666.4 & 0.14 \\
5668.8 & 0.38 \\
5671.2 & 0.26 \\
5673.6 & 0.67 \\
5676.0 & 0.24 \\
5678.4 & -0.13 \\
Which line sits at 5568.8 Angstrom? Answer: H-beta 4861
